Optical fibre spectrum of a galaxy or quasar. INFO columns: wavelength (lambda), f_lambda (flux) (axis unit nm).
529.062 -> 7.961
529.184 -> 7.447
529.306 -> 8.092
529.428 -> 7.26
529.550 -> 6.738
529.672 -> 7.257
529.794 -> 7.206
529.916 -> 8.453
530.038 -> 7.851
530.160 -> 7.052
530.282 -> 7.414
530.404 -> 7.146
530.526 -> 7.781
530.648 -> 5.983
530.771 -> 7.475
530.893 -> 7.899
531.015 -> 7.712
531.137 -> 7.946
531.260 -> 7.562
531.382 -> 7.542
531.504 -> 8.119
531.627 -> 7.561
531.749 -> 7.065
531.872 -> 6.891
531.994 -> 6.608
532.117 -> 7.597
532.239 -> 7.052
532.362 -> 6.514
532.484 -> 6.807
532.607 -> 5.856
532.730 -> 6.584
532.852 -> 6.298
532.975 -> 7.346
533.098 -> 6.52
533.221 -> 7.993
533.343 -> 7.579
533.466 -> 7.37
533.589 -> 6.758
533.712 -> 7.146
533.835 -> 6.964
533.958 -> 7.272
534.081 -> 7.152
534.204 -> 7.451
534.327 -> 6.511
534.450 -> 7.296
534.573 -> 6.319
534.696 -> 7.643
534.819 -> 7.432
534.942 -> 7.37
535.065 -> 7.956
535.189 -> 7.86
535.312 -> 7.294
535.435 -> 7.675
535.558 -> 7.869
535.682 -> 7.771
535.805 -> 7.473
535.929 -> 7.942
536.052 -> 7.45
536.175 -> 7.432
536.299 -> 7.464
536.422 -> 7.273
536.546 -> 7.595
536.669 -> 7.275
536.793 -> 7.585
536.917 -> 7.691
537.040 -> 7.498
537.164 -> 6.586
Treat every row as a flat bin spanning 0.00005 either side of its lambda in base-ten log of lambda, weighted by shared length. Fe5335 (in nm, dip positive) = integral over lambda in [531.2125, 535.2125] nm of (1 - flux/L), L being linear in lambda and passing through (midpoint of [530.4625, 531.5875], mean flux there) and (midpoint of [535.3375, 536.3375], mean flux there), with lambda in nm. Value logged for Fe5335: 0.234 nm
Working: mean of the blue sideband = 7.55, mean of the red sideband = 7.63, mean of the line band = 7.14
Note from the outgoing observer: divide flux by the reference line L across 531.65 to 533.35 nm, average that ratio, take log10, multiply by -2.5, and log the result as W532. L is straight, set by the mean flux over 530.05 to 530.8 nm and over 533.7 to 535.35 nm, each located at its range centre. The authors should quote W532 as 0.05 mag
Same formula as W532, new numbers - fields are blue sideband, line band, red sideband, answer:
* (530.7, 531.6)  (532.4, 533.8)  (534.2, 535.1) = 0.077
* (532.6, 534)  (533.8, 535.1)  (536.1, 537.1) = -0.005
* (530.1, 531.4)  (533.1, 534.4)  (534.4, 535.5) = 0.036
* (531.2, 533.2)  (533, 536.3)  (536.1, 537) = -0.014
